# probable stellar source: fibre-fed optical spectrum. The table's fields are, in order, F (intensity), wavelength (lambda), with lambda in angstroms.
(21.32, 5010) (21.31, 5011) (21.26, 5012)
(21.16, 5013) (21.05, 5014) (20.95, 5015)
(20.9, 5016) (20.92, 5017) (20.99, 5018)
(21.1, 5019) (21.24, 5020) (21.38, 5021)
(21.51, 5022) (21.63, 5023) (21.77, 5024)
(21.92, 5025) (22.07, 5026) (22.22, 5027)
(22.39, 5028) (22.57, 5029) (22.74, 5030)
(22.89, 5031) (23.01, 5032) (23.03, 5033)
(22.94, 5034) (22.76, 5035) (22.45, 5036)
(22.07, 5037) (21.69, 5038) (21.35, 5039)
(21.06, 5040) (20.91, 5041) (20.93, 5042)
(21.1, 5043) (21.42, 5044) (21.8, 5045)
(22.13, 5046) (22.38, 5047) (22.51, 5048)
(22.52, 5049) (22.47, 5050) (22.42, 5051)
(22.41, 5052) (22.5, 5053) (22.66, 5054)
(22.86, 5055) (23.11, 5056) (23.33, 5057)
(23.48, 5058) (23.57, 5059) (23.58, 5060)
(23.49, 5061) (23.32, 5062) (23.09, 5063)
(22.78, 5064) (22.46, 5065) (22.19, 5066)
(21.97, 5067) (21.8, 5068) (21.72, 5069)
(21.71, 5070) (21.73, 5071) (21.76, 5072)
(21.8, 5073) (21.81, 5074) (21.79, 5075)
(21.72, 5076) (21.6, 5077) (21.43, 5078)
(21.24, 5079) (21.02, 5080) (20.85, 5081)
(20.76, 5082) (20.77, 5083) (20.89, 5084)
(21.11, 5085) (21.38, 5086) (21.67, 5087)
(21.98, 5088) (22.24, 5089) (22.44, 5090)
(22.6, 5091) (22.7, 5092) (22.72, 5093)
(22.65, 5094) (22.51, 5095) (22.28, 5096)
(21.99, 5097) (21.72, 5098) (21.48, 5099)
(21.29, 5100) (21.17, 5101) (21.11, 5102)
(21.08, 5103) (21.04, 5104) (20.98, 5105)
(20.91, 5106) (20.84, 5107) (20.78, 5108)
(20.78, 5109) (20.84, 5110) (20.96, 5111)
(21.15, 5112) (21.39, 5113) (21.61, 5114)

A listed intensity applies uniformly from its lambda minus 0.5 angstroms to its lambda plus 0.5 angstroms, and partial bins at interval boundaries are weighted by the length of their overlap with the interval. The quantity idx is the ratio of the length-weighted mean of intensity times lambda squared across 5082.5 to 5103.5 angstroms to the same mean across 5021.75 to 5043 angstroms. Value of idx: 1.0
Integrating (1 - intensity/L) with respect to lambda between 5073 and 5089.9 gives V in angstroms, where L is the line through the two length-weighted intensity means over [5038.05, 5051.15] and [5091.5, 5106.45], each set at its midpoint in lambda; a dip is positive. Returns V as 0.2 angstroms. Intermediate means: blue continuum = 21.7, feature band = 21.4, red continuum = 21.7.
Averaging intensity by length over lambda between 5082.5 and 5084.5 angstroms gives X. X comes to 20.8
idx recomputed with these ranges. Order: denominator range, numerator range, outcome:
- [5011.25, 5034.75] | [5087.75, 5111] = 1.02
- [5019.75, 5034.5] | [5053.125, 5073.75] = 1.03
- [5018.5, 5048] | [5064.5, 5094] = 1.01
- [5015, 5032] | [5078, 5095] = 1.02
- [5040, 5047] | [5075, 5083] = 1.00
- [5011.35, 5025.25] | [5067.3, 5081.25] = 1.04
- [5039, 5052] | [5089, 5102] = 1.03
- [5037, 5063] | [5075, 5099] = 0.99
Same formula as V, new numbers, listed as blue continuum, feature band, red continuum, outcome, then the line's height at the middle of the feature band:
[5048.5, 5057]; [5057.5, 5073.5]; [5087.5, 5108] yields -0.1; 22.4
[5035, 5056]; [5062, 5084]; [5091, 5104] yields 0.2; 22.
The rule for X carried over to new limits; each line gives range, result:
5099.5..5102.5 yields 21.2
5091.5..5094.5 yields 22.7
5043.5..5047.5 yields 21.9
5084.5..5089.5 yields 21.7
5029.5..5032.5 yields 22.9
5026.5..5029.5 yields 22.4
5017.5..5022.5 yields 21.2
